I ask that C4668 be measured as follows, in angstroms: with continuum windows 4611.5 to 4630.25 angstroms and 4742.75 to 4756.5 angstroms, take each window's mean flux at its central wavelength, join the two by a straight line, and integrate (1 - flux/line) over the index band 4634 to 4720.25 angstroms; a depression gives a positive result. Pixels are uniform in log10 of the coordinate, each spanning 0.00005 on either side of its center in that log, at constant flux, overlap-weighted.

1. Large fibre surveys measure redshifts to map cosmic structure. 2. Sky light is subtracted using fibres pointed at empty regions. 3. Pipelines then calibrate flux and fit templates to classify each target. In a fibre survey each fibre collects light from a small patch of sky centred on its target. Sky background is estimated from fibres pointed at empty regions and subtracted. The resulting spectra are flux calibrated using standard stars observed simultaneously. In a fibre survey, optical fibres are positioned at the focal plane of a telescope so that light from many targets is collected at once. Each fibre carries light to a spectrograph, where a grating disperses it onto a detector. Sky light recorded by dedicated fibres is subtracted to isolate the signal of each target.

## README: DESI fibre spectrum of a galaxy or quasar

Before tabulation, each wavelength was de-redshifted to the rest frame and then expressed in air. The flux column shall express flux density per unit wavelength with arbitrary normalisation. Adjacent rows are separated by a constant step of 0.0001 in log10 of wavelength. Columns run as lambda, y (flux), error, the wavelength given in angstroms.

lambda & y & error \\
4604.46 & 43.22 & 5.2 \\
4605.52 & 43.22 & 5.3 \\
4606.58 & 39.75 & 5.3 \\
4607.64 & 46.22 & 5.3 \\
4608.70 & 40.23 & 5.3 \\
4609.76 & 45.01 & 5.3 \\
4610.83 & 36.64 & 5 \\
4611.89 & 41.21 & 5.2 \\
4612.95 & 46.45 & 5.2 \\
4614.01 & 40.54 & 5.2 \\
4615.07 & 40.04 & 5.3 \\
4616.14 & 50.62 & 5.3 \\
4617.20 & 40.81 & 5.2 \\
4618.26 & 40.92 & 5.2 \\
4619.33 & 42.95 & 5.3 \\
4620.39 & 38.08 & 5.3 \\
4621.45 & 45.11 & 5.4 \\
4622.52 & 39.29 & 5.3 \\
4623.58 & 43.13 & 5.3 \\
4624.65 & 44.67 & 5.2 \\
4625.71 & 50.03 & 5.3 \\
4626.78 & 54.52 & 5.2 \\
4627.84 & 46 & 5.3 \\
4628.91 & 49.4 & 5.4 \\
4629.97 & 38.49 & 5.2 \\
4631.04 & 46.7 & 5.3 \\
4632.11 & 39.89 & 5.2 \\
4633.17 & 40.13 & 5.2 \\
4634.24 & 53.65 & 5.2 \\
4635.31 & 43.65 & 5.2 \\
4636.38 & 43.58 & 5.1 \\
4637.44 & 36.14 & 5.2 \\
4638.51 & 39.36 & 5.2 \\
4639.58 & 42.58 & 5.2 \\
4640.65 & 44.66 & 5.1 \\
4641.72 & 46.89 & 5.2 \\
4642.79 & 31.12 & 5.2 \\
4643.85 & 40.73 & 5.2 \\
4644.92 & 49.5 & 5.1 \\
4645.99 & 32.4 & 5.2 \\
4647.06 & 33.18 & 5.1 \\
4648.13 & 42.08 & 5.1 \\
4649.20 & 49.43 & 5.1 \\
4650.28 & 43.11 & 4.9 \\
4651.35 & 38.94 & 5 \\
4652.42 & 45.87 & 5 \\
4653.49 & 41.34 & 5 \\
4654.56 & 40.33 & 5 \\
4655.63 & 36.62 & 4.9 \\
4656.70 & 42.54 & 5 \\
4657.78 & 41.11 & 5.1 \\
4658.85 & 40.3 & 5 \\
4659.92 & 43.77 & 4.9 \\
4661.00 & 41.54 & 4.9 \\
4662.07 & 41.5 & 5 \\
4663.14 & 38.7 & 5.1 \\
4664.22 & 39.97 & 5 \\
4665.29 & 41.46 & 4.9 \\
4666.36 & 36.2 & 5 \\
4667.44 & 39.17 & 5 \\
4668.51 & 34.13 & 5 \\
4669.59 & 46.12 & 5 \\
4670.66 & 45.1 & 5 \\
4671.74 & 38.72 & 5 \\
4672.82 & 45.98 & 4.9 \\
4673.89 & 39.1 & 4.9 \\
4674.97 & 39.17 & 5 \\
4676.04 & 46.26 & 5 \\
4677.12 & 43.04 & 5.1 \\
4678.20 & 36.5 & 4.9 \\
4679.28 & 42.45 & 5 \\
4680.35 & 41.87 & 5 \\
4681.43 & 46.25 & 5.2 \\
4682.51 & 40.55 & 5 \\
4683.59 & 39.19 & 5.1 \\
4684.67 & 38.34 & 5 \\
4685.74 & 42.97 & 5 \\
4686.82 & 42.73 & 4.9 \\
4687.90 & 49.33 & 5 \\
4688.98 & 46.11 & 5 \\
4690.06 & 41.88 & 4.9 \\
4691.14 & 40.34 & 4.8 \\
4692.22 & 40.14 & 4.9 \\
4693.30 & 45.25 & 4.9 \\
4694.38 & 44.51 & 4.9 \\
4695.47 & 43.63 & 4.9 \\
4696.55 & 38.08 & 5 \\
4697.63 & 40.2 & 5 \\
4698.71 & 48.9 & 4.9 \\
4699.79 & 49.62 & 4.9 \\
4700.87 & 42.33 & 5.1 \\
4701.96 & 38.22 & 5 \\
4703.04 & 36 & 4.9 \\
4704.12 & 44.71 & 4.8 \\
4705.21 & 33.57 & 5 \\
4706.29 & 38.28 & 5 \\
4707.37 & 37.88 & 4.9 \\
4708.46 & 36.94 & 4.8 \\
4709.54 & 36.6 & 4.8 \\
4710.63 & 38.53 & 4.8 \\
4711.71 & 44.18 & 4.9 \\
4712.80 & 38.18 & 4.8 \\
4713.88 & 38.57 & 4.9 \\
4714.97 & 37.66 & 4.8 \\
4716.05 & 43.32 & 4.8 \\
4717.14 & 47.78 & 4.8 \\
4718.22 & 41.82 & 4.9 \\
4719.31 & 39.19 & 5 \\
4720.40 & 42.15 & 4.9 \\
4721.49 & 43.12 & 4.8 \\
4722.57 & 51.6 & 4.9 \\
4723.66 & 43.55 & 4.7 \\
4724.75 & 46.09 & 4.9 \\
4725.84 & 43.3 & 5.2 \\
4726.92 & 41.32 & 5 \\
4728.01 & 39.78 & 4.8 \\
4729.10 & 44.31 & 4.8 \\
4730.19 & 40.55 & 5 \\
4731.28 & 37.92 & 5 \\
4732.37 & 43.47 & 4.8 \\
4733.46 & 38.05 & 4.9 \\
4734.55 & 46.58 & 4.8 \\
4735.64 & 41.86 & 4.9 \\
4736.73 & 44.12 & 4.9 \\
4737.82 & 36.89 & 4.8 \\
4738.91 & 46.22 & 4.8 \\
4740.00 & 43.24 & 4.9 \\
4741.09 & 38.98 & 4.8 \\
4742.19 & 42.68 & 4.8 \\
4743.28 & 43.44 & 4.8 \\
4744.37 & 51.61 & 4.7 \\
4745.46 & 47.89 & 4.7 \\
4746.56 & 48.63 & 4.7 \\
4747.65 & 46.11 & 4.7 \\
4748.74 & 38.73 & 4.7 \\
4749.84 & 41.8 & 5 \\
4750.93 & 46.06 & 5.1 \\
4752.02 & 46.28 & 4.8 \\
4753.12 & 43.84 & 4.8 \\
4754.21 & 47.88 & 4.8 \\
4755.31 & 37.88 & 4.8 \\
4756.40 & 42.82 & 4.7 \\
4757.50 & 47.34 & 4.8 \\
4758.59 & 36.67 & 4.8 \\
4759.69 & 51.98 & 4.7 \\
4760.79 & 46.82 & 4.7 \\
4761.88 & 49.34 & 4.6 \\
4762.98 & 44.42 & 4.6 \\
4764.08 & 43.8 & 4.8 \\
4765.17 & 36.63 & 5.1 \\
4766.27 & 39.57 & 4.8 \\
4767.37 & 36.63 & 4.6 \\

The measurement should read 6.1 angstroms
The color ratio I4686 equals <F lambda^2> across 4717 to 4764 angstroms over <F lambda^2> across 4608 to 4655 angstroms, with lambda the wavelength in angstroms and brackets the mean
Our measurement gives 1.1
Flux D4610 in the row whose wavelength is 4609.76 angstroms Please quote 45.01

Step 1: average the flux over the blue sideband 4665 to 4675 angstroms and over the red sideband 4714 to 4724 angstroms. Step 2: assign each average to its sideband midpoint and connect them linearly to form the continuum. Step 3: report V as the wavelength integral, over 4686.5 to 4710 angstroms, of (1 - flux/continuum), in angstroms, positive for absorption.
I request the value 0.2 angstroms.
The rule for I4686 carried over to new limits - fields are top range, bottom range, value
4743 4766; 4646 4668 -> 1.15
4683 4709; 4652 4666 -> 1.03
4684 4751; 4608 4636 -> 1.01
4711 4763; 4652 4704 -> 1.07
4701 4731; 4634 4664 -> 1.02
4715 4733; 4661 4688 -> 1.06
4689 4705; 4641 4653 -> 1.05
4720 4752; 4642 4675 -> 1.11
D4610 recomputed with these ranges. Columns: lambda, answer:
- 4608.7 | 40.23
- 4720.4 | 42.15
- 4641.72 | 46.89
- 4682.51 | 40.55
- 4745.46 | 47.89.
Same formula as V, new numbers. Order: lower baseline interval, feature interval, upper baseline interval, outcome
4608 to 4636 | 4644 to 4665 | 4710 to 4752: 1.14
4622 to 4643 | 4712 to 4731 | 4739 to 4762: 0.88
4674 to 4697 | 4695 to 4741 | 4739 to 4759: 1.71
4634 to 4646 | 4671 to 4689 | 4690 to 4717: -0.39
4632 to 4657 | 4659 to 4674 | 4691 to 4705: 0.37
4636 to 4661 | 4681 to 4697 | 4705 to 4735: -0.55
